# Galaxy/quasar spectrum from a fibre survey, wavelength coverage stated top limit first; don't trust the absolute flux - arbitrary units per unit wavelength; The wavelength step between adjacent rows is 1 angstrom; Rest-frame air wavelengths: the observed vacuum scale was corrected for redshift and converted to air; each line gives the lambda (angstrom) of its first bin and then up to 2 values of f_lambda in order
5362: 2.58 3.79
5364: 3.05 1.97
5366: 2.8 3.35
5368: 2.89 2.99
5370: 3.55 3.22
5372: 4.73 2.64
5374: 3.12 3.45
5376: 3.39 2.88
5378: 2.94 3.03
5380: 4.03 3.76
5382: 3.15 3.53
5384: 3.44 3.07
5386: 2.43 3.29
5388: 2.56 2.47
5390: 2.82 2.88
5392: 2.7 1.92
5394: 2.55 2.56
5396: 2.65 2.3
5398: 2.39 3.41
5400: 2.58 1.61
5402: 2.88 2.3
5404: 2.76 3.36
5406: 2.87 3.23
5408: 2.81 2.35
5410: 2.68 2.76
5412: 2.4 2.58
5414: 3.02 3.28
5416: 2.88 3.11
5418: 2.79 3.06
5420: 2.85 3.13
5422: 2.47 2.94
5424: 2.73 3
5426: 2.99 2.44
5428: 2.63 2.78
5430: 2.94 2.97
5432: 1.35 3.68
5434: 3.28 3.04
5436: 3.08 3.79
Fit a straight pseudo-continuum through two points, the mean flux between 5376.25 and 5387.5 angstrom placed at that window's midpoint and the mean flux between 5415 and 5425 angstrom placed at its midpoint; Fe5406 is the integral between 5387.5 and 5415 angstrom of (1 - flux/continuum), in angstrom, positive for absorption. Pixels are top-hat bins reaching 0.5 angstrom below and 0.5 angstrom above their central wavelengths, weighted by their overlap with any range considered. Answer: 3.68 angstrom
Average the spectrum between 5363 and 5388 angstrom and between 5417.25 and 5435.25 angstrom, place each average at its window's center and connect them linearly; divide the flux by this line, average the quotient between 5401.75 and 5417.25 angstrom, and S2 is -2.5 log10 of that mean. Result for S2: 0.049 mag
